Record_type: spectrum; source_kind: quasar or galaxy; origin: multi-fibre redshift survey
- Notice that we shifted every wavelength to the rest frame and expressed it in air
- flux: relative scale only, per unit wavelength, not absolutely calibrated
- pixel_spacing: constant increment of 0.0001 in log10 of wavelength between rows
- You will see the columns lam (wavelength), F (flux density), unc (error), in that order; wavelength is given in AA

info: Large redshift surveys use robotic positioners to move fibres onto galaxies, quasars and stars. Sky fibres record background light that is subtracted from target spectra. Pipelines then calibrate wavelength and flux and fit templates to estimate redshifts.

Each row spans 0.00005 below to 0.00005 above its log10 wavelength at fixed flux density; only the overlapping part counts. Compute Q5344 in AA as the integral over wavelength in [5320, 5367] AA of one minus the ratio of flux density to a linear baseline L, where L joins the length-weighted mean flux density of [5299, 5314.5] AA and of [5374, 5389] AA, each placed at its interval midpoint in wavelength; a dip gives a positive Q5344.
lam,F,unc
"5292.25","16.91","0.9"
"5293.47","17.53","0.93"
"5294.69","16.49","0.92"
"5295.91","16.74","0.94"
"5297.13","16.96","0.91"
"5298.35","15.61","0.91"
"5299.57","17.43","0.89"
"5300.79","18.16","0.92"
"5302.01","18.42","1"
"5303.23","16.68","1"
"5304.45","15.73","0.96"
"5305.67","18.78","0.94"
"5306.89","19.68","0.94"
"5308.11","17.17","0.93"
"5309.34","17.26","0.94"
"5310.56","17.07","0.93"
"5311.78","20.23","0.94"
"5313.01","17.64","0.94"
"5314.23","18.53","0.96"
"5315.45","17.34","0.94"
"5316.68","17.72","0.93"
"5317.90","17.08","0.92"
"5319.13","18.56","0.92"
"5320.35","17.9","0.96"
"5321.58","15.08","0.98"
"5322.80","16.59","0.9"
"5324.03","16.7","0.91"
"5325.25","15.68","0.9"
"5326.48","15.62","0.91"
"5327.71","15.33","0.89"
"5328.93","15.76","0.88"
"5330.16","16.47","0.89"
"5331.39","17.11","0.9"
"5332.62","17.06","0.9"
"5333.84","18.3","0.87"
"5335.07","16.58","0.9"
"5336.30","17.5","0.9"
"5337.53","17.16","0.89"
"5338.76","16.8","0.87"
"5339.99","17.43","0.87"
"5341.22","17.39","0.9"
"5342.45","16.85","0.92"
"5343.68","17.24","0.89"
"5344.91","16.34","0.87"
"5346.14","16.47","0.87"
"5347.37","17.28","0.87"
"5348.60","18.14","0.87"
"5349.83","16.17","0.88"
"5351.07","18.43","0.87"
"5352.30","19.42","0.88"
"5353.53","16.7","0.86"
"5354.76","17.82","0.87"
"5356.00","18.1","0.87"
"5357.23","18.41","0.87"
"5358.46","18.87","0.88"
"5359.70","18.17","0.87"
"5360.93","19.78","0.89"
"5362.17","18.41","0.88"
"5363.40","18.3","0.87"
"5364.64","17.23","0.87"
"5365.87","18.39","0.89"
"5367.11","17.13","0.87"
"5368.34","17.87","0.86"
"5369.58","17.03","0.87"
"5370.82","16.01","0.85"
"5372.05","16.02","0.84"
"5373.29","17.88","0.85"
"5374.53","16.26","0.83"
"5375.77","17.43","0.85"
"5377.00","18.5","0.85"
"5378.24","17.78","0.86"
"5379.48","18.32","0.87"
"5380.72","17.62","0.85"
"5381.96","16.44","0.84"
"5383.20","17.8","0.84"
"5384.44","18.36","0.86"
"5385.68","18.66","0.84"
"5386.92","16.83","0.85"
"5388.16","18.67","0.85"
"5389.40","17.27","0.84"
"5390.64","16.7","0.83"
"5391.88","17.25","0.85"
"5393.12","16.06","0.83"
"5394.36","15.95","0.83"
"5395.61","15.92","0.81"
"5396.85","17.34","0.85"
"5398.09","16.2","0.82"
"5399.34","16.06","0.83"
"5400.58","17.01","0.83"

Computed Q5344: 1.39 AA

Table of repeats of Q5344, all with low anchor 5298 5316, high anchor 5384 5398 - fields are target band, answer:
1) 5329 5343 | 0.35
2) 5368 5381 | -0.05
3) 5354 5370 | -0.71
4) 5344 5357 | -0.06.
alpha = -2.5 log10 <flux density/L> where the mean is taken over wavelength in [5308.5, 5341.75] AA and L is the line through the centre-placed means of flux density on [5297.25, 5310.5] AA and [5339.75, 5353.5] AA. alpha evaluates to 0.02 mag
